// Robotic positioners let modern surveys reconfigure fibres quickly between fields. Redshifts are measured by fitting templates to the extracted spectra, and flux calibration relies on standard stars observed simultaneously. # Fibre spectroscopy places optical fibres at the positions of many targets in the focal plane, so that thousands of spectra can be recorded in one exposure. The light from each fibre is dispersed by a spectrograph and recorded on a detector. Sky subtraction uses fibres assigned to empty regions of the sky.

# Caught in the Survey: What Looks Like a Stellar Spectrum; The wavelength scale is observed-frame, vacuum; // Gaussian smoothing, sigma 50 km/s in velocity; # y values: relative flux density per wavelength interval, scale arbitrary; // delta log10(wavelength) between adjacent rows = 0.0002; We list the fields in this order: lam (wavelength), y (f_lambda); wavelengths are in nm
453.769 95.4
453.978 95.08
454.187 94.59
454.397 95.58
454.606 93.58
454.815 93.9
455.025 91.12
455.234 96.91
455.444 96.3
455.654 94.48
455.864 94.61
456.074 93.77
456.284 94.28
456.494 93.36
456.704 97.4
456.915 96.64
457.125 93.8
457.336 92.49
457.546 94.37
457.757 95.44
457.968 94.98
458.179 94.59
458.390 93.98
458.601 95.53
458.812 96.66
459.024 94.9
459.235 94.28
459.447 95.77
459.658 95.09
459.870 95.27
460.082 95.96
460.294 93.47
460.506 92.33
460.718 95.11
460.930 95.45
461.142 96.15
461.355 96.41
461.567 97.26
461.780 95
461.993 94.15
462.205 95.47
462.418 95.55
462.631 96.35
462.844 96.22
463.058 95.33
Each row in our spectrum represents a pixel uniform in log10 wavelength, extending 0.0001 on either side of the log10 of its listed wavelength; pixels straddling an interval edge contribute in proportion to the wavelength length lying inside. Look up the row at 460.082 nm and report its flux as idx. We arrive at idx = 95.96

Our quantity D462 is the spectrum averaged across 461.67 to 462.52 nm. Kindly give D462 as 95.1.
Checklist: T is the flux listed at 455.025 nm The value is 91.12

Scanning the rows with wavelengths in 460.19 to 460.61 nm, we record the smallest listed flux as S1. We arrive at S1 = 92.33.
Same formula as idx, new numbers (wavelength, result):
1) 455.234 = 96.91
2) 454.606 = 93.58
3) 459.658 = 95.09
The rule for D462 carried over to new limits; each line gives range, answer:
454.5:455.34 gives 93.9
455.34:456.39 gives 94.7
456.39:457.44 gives 94.7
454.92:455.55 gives 94.8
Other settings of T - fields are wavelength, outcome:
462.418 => 95.55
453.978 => 95.08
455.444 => 96.3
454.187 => 94.59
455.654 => 94.48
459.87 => 95.27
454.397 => 95.58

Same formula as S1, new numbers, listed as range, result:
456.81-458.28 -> 92.49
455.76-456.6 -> 93.36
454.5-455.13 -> 91.12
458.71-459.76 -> 94.28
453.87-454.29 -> 94.59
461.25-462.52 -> 94.15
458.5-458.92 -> 95.53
